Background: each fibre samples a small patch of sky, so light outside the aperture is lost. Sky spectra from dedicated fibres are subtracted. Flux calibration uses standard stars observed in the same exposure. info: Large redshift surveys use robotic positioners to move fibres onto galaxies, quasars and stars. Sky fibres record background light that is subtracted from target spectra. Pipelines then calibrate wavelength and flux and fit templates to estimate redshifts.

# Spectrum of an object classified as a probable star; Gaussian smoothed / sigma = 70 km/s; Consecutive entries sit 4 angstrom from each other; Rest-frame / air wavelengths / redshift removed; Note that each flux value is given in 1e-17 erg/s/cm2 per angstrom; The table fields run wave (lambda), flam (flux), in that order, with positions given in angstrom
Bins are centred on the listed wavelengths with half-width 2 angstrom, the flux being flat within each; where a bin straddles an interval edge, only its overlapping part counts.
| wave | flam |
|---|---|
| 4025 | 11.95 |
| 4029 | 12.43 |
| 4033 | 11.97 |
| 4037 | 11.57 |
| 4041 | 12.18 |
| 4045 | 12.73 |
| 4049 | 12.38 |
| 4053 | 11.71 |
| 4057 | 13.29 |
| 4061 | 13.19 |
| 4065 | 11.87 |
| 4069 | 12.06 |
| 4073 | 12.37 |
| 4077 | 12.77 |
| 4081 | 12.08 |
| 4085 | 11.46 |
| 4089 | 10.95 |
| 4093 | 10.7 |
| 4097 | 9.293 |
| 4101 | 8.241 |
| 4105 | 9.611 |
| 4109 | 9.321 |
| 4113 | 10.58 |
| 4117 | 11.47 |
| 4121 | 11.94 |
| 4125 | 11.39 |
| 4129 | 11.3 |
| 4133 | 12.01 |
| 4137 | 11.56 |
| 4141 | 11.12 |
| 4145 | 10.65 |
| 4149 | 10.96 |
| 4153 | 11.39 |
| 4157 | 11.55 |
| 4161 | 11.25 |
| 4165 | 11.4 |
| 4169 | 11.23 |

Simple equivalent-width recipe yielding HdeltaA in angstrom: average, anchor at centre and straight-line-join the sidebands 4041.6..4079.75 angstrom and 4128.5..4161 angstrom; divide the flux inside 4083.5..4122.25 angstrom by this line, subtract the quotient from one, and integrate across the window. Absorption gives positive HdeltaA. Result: 5.1 angstrom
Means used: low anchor 12.5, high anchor 11.3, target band 10.3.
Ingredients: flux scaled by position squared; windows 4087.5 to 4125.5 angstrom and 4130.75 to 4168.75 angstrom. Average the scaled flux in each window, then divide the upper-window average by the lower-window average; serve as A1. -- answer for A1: 1.1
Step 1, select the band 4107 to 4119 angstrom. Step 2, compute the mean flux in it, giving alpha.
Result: 10.5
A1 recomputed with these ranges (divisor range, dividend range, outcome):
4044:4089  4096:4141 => 0.89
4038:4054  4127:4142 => 0.98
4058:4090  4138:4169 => 0.96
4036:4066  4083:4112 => 0.82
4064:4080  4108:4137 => 0.94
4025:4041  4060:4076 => 1.05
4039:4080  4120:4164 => 0.95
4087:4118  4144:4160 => 1.15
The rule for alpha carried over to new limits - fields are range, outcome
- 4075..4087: 12.1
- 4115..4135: 11.6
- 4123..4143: 11.5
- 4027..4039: 12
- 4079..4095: 11.3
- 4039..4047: 12.5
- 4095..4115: 9.41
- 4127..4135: 11.7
